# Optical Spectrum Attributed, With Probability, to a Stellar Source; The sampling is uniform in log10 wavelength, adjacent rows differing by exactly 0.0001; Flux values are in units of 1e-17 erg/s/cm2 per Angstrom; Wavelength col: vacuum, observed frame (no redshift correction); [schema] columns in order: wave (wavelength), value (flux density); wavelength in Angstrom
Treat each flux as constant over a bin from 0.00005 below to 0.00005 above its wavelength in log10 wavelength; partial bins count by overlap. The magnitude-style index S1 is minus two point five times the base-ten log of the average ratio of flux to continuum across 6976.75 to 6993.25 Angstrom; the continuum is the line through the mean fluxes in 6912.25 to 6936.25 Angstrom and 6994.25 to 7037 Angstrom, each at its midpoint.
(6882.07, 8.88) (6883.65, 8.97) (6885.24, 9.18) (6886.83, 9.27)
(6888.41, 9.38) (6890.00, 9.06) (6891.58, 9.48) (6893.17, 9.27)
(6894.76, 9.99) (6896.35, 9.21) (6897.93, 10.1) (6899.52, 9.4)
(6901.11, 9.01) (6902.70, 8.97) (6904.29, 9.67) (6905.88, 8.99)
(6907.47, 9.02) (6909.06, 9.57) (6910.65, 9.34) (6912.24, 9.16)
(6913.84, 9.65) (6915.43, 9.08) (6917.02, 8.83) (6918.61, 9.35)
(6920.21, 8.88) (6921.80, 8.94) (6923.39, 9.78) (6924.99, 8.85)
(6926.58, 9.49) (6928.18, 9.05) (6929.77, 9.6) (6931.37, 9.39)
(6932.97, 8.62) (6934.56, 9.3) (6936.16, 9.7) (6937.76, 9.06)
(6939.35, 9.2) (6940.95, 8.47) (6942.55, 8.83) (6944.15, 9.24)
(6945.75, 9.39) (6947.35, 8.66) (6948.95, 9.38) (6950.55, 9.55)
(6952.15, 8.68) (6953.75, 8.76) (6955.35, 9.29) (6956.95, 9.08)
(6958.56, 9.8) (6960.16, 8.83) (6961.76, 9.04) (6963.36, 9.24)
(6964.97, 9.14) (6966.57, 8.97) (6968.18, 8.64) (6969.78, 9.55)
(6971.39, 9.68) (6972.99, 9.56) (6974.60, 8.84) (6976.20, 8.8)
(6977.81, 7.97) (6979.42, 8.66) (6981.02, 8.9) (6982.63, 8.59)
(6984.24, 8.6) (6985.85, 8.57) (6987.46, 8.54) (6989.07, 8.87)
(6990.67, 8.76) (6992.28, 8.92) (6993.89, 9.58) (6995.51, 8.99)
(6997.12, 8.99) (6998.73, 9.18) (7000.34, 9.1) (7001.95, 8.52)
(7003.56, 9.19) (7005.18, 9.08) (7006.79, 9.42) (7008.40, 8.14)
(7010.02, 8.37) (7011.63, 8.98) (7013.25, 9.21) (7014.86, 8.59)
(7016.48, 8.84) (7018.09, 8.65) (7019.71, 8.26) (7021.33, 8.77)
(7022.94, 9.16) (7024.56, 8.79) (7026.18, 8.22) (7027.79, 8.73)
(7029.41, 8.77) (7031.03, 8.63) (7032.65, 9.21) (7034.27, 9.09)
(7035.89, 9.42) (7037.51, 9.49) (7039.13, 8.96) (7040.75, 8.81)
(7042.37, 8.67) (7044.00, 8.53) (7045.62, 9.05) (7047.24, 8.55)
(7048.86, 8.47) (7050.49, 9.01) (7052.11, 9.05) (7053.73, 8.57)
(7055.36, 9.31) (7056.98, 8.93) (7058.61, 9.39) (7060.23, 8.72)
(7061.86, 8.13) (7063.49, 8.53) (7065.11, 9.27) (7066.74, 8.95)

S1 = 0.041 mag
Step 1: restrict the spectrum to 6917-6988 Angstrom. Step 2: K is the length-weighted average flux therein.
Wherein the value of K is 9.05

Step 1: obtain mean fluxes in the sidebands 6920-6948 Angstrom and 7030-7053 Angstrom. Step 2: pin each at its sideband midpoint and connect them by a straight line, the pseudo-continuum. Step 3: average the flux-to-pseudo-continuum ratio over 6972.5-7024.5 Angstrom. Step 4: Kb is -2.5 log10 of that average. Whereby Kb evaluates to 0.02 mag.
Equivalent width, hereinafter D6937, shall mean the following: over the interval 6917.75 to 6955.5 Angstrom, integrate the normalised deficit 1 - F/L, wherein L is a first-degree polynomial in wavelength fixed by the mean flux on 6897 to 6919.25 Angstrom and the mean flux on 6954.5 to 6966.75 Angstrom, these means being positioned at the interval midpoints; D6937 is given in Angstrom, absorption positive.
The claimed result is 0.4 Angstrom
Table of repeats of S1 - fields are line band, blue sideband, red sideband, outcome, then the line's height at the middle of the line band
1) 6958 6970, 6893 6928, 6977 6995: -0.028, 8.89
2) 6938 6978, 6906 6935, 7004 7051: -0.001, 9.08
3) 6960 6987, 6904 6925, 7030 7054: 0.020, 9.08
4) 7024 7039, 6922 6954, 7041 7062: -0.007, 8.88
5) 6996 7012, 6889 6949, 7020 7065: 0.009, 8.97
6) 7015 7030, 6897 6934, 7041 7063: 0.026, 8.89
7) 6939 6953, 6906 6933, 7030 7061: 0.015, 9.16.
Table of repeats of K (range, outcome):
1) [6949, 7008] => 9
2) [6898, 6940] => 9.24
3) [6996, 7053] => 8.86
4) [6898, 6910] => 9.29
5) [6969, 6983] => 8.96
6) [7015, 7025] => 8.73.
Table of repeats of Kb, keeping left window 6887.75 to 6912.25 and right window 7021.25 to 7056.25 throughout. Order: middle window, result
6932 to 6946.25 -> 0.02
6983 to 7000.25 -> 0.02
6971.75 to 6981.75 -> 0.03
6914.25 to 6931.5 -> 0.01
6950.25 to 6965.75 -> 0.00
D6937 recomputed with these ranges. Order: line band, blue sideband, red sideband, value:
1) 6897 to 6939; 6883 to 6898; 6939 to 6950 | -0.33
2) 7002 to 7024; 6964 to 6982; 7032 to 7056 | 0.35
